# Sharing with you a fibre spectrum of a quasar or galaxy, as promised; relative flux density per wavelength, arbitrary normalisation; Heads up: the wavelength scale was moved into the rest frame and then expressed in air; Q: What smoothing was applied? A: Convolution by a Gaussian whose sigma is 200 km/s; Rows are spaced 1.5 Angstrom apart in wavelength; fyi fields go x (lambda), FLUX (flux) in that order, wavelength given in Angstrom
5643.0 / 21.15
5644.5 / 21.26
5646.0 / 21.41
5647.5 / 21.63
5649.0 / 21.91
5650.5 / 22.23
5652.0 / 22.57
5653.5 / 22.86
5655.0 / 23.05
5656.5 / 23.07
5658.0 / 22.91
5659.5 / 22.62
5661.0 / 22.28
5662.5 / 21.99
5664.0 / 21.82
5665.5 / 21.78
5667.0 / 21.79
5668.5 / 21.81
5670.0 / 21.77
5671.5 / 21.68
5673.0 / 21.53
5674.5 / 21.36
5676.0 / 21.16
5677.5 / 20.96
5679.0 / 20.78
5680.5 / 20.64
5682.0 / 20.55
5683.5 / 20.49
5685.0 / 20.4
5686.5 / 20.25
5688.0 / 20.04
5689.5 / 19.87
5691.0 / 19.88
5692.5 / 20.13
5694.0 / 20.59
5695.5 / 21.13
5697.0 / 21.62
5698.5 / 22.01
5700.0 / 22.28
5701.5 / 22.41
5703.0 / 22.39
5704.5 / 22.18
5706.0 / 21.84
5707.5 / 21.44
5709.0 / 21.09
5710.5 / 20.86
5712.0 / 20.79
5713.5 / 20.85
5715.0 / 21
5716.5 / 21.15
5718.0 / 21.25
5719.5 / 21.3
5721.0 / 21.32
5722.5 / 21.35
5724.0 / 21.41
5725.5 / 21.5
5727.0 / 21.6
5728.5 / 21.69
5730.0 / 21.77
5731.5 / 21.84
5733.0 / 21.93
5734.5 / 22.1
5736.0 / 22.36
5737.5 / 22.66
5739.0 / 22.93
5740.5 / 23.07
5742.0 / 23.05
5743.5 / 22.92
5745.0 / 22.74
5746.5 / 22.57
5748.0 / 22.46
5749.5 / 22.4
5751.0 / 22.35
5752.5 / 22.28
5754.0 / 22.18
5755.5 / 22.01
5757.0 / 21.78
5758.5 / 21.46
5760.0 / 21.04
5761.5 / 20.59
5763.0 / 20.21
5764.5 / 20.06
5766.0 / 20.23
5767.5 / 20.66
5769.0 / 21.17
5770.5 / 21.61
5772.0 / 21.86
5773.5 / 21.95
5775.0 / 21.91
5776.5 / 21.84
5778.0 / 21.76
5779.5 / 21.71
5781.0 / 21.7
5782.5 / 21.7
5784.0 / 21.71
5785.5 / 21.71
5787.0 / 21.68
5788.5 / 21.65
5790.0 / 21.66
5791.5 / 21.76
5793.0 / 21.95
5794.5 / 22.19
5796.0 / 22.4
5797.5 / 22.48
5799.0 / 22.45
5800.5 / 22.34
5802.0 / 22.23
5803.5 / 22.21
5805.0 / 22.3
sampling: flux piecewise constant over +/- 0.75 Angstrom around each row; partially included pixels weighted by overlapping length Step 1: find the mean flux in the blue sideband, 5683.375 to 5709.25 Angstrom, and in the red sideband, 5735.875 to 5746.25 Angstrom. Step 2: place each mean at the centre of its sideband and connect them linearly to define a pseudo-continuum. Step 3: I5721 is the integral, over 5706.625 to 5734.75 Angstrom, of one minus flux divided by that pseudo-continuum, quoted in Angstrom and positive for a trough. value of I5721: 0.9 Angstrom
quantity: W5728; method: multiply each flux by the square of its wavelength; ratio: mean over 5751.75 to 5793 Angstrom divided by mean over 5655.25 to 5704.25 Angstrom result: 1.04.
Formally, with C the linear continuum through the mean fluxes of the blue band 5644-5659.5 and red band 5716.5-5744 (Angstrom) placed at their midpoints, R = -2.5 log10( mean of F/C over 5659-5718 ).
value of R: 0.045 mag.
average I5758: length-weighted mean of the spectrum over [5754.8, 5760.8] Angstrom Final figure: 21.6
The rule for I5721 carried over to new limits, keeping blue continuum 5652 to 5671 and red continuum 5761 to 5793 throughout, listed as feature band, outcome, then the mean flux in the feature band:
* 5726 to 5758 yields -0.92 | 22.3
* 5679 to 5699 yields 1.38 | 20.6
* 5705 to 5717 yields 0.43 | 21.1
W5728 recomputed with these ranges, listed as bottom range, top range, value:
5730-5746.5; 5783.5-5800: 0.99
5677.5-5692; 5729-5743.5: 1.12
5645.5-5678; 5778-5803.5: 1.04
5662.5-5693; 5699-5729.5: 1.04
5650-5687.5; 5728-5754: 1.06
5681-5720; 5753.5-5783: 1.04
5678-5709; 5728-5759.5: 1.08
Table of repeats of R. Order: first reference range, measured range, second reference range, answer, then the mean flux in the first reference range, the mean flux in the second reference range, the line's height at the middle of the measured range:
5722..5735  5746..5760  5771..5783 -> -0.02 mag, 21.7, 21.8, 21.7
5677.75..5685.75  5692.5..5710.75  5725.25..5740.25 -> -0.02 mag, 20.6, 22.1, 21.2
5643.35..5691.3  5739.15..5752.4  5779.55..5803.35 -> -0.04 mag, 21.5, 22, 21.8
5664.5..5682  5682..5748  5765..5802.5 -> 0.00 mag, 21.4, 21.8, 21.5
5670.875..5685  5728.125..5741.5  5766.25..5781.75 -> -0.05 mag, 21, 21.6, 21.3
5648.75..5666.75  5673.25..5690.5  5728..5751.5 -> 0.09 mag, 22.4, 22.4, 22.4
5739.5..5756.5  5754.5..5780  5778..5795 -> 0.04 mag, 22.5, 21.8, 22.2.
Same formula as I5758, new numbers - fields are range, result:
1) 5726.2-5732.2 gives 21.7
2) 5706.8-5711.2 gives 21.1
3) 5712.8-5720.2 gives 21.1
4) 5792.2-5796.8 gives 22.2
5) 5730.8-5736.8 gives 22.1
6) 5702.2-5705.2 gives 22.3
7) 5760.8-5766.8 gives 20.3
